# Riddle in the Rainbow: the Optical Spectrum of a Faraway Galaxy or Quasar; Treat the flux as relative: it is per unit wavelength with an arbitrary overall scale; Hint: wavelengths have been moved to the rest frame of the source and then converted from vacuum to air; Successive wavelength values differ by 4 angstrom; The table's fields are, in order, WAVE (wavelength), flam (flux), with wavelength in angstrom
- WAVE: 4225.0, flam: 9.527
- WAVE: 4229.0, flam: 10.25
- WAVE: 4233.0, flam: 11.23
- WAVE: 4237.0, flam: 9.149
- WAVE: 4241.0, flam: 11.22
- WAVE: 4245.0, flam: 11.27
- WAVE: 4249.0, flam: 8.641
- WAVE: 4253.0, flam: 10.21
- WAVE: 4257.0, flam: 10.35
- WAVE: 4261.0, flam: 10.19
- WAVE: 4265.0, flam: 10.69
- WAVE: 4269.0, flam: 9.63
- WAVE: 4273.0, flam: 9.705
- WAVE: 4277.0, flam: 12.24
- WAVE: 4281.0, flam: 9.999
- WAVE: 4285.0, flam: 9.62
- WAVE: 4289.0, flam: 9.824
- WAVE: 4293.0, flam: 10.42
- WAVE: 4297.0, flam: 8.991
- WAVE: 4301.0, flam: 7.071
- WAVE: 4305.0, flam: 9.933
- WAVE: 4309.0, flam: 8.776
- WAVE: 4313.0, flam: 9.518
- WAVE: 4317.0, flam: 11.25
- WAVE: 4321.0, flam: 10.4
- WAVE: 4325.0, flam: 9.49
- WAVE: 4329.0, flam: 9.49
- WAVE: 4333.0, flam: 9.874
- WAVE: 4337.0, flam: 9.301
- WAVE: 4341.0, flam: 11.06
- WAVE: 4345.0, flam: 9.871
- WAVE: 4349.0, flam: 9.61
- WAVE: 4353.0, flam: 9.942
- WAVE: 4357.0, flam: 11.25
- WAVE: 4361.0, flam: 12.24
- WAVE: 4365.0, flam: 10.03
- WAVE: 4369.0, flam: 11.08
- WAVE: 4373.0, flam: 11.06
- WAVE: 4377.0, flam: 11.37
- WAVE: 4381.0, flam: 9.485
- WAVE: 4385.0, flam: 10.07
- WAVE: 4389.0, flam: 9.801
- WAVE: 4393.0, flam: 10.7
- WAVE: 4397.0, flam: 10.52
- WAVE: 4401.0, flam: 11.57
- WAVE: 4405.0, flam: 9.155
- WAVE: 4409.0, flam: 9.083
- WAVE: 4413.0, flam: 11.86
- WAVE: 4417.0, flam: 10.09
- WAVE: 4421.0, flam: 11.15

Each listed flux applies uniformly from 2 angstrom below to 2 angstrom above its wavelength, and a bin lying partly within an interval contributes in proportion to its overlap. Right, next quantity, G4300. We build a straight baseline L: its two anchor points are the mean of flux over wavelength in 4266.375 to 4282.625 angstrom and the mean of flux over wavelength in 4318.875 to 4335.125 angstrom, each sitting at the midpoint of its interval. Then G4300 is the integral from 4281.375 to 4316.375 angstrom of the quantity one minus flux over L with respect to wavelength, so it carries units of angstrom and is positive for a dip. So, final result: 2.6 angstrom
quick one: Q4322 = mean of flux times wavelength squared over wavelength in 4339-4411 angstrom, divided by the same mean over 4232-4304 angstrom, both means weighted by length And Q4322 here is 1.10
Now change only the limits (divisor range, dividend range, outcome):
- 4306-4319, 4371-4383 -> 1.11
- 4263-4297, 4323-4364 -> 1.03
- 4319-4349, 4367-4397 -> 1.08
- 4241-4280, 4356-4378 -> 1.13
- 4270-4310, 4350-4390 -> 1.14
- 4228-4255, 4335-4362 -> 1.06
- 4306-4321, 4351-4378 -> 1.13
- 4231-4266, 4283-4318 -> 0.94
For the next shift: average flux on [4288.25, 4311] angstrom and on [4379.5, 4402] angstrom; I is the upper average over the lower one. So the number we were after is 1.1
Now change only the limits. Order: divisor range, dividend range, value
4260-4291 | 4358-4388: 1.05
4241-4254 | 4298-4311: 0.84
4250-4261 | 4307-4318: 0.96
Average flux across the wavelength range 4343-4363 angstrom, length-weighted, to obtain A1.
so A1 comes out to 10.6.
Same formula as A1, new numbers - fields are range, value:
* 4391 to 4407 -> 10.5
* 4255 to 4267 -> 10.4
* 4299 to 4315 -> 8.82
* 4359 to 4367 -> 11.1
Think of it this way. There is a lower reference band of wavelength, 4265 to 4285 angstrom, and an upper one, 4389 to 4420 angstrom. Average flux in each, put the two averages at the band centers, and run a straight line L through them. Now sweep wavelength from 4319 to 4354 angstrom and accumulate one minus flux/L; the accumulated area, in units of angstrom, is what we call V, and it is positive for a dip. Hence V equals 1.6 angstrom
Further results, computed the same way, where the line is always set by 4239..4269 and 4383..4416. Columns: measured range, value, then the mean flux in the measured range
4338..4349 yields 0.1 angstrom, 10.2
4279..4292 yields 0.6 angstrom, 9.86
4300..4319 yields 1.7 angstrom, 9.43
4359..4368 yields -0.7 angstrom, 11.1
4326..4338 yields 0.9 angstrom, 9.57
